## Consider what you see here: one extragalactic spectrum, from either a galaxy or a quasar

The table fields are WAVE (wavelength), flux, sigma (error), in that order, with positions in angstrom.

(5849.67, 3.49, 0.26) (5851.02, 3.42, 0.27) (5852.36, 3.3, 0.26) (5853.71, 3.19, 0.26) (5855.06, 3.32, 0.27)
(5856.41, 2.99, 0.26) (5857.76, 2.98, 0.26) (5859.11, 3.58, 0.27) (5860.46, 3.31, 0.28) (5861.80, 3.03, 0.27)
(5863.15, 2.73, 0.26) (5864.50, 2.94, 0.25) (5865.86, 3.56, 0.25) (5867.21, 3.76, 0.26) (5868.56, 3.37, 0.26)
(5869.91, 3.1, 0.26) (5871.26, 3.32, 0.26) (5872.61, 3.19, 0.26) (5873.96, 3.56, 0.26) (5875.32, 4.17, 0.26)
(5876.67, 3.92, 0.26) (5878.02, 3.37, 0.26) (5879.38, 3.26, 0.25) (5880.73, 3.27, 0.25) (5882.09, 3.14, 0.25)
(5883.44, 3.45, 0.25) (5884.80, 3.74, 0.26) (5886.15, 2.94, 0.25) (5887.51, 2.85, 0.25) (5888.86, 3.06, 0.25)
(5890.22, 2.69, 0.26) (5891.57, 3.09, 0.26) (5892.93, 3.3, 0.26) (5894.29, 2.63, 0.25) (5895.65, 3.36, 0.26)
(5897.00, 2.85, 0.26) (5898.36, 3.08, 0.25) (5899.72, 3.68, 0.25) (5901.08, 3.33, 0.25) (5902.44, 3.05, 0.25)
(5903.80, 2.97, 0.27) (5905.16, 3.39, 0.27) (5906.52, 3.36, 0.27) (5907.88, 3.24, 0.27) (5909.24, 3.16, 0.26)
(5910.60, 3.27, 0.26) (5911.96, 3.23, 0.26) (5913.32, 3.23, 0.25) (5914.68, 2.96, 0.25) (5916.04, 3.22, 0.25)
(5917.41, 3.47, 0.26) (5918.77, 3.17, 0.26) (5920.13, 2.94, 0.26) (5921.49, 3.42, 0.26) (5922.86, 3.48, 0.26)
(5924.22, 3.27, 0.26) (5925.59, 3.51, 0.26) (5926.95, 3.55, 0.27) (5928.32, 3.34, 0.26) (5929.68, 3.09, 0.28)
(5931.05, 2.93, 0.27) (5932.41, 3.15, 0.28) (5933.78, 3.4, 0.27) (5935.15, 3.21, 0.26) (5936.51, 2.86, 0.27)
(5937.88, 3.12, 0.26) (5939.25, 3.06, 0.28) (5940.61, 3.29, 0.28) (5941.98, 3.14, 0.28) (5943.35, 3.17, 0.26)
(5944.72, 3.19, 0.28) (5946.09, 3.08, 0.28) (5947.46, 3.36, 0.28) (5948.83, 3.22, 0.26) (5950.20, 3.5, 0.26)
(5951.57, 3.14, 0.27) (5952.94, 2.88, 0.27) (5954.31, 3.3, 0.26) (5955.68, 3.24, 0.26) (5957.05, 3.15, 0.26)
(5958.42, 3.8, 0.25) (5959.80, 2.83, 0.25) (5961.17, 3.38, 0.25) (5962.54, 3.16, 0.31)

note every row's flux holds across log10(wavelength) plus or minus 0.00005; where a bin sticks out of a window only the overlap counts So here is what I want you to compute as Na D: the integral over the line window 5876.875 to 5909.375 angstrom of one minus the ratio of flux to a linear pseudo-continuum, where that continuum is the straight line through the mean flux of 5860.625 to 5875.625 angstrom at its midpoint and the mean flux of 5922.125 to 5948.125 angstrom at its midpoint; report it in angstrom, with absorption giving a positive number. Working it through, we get 0.9 angstrom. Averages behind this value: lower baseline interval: 3.32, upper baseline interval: 3.22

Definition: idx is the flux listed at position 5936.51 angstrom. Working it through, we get 2.86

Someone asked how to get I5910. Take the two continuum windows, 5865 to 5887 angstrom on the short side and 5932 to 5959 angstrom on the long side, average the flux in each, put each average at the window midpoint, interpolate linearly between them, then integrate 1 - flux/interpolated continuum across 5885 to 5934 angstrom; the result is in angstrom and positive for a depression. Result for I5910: 2.0 angstrom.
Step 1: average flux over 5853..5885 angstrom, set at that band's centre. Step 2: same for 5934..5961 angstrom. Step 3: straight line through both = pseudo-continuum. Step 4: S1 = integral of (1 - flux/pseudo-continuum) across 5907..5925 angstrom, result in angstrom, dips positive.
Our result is 0.07 angstrom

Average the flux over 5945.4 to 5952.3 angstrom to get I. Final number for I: 3.26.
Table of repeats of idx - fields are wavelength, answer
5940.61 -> 3.29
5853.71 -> 3.19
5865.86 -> 3.56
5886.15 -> 2.94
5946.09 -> 3.08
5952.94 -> 2.88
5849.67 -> 3.49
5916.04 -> 3.22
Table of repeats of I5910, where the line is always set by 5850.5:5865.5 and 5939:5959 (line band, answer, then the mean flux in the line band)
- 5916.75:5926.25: -0.3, 3.32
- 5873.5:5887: -1.2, 3.47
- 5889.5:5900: 0.4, 3.06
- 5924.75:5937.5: 0.0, 3.22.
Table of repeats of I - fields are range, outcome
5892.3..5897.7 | 3.03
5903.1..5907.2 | 3.24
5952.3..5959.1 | 3.28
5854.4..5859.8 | 3.21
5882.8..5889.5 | 3.21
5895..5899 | 3.1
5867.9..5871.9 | 3.27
